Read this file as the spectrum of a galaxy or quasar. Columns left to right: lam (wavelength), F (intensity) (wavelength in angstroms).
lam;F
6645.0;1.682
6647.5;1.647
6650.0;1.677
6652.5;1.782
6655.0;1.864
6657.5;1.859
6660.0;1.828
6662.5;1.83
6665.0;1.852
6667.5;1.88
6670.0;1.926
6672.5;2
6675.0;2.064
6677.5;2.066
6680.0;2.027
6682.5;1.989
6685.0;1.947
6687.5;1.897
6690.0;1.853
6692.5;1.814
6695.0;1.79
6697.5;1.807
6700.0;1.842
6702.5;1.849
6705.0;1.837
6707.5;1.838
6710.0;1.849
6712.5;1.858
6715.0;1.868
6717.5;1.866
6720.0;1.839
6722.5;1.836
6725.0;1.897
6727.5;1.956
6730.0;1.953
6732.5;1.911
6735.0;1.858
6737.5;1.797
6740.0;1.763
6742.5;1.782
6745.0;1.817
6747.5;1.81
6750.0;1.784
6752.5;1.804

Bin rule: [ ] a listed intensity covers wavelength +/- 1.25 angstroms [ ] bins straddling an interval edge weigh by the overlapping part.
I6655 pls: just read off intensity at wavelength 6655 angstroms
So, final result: 1.864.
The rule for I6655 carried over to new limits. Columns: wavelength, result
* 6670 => 1.926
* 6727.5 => 1.956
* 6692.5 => 1.814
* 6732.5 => 1.911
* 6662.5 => 1.83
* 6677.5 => 2.066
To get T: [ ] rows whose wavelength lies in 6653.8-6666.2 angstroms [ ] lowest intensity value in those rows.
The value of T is 1.828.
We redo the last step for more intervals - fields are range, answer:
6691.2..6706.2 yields 1.79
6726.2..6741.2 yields 1.763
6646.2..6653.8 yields 1.647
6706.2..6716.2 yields 1.838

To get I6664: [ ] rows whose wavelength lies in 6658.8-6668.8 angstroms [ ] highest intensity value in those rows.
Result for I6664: 1.88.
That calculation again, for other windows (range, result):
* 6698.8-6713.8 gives 1.858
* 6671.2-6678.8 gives 2.066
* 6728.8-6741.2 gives 1.953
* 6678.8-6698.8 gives 2.027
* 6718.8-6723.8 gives 1.839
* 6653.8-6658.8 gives 1.864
